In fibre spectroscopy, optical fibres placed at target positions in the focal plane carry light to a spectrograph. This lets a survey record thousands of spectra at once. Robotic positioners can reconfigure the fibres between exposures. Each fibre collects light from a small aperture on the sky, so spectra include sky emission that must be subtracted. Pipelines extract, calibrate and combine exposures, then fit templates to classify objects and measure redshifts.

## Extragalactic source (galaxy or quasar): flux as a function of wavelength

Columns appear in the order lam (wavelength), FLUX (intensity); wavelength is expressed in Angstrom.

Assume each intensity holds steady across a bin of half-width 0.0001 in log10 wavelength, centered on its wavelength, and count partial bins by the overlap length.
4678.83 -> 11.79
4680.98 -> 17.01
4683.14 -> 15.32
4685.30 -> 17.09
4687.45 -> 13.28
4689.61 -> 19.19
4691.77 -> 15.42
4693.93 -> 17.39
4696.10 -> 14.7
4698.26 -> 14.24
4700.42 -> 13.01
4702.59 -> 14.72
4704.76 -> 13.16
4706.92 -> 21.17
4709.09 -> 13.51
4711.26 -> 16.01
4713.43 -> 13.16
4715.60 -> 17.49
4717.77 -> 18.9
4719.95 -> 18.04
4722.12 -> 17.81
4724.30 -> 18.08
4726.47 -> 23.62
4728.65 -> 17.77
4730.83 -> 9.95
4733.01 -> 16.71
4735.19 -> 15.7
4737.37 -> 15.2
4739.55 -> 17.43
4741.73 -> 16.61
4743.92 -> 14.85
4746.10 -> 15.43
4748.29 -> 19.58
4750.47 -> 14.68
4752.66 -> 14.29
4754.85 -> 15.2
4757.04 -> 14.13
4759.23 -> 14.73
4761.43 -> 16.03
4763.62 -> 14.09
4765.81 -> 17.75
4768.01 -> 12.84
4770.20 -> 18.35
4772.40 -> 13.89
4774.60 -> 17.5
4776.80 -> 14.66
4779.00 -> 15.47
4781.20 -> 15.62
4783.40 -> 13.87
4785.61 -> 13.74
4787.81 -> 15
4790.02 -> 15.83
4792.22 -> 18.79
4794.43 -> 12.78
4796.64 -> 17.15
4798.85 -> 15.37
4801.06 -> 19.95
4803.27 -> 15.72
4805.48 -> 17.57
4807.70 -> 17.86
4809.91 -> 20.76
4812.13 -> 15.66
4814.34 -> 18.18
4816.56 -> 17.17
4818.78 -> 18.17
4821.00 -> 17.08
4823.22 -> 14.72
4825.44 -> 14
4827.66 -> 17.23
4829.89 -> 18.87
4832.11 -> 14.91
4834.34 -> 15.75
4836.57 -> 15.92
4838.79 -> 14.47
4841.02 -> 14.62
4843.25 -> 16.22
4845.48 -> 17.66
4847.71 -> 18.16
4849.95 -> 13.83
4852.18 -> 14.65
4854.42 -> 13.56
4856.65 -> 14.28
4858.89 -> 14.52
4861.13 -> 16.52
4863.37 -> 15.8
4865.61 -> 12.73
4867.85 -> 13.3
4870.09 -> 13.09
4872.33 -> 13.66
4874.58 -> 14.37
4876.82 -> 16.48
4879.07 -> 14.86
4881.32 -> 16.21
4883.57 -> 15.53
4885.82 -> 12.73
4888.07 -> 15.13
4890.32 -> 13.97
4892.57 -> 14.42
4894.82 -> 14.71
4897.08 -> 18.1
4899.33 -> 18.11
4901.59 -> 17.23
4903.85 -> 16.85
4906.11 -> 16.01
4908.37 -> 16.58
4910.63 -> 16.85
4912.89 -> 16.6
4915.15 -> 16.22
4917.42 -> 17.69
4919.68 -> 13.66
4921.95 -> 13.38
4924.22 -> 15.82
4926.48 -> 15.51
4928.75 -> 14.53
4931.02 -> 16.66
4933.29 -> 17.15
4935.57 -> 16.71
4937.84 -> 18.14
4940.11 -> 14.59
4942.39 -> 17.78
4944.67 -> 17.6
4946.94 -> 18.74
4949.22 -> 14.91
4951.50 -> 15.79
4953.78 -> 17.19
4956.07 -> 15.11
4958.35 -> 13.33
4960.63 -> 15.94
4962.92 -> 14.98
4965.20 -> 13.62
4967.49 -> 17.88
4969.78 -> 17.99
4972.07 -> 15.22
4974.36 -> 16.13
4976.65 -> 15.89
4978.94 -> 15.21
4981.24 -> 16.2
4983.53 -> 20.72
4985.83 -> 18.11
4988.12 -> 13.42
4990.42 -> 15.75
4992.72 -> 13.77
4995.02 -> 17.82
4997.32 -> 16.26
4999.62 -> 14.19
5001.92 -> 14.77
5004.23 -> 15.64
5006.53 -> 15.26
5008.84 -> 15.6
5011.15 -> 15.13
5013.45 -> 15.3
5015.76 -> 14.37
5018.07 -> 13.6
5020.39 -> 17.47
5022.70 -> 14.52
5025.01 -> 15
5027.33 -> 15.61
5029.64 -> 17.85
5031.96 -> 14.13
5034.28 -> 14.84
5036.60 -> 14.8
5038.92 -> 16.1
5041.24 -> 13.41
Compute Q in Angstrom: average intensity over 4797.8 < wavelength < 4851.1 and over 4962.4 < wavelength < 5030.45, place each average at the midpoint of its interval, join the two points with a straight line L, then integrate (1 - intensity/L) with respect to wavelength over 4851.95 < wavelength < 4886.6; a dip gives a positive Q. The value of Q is 4.0 Angstrom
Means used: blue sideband 16.7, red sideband 15.8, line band 14.5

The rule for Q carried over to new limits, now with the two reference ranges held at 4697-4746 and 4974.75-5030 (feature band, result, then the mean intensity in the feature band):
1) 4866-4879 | 1.46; 14.2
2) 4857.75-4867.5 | 0.73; 14.8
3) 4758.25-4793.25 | 1.32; 15.5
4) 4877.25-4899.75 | 0.83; 15.3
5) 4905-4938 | -0.40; 16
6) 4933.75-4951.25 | -1.18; 16.9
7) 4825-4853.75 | 0.22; 15.9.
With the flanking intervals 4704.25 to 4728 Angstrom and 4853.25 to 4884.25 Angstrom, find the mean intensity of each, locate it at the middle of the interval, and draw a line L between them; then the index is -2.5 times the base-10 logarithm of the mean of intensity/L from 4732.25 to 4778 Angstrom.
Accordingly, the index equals 0.07 mag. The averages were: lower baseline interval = 17.5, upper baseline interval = 14.6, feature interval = 15.7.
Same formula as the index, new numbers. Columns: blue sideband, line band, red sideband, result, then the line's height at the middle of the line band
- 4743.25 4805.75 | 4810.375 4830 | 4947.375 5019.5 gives -0.08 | 15.7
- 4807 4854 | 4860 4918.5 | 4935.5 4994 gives 0.05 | 16.3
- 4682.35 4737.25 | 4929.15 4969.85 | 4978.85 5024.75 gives -0.03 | 15.8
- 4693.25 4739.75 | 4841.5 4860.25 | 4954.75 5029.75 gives 0.04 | 16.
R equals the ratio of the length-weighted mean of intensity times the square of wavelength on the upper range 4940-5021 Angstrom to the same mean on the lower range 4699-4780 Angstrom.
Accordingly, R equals 1.10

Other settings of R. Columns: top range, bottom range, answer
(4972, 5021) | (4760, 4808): 1.08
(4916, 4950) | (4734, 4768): 1.12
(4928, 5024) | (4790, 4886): 1.06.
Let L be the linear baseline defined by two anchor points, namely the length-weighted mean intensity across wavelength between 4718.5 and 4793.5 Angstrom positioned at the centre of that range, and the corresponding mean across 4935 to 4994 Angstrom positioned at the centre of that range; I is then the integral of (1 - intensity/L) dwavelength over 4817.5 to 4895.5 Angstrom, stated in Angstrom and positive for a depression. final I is 4.2 Angstrom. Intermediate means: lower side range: 16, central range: 15.2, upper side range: 16.2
